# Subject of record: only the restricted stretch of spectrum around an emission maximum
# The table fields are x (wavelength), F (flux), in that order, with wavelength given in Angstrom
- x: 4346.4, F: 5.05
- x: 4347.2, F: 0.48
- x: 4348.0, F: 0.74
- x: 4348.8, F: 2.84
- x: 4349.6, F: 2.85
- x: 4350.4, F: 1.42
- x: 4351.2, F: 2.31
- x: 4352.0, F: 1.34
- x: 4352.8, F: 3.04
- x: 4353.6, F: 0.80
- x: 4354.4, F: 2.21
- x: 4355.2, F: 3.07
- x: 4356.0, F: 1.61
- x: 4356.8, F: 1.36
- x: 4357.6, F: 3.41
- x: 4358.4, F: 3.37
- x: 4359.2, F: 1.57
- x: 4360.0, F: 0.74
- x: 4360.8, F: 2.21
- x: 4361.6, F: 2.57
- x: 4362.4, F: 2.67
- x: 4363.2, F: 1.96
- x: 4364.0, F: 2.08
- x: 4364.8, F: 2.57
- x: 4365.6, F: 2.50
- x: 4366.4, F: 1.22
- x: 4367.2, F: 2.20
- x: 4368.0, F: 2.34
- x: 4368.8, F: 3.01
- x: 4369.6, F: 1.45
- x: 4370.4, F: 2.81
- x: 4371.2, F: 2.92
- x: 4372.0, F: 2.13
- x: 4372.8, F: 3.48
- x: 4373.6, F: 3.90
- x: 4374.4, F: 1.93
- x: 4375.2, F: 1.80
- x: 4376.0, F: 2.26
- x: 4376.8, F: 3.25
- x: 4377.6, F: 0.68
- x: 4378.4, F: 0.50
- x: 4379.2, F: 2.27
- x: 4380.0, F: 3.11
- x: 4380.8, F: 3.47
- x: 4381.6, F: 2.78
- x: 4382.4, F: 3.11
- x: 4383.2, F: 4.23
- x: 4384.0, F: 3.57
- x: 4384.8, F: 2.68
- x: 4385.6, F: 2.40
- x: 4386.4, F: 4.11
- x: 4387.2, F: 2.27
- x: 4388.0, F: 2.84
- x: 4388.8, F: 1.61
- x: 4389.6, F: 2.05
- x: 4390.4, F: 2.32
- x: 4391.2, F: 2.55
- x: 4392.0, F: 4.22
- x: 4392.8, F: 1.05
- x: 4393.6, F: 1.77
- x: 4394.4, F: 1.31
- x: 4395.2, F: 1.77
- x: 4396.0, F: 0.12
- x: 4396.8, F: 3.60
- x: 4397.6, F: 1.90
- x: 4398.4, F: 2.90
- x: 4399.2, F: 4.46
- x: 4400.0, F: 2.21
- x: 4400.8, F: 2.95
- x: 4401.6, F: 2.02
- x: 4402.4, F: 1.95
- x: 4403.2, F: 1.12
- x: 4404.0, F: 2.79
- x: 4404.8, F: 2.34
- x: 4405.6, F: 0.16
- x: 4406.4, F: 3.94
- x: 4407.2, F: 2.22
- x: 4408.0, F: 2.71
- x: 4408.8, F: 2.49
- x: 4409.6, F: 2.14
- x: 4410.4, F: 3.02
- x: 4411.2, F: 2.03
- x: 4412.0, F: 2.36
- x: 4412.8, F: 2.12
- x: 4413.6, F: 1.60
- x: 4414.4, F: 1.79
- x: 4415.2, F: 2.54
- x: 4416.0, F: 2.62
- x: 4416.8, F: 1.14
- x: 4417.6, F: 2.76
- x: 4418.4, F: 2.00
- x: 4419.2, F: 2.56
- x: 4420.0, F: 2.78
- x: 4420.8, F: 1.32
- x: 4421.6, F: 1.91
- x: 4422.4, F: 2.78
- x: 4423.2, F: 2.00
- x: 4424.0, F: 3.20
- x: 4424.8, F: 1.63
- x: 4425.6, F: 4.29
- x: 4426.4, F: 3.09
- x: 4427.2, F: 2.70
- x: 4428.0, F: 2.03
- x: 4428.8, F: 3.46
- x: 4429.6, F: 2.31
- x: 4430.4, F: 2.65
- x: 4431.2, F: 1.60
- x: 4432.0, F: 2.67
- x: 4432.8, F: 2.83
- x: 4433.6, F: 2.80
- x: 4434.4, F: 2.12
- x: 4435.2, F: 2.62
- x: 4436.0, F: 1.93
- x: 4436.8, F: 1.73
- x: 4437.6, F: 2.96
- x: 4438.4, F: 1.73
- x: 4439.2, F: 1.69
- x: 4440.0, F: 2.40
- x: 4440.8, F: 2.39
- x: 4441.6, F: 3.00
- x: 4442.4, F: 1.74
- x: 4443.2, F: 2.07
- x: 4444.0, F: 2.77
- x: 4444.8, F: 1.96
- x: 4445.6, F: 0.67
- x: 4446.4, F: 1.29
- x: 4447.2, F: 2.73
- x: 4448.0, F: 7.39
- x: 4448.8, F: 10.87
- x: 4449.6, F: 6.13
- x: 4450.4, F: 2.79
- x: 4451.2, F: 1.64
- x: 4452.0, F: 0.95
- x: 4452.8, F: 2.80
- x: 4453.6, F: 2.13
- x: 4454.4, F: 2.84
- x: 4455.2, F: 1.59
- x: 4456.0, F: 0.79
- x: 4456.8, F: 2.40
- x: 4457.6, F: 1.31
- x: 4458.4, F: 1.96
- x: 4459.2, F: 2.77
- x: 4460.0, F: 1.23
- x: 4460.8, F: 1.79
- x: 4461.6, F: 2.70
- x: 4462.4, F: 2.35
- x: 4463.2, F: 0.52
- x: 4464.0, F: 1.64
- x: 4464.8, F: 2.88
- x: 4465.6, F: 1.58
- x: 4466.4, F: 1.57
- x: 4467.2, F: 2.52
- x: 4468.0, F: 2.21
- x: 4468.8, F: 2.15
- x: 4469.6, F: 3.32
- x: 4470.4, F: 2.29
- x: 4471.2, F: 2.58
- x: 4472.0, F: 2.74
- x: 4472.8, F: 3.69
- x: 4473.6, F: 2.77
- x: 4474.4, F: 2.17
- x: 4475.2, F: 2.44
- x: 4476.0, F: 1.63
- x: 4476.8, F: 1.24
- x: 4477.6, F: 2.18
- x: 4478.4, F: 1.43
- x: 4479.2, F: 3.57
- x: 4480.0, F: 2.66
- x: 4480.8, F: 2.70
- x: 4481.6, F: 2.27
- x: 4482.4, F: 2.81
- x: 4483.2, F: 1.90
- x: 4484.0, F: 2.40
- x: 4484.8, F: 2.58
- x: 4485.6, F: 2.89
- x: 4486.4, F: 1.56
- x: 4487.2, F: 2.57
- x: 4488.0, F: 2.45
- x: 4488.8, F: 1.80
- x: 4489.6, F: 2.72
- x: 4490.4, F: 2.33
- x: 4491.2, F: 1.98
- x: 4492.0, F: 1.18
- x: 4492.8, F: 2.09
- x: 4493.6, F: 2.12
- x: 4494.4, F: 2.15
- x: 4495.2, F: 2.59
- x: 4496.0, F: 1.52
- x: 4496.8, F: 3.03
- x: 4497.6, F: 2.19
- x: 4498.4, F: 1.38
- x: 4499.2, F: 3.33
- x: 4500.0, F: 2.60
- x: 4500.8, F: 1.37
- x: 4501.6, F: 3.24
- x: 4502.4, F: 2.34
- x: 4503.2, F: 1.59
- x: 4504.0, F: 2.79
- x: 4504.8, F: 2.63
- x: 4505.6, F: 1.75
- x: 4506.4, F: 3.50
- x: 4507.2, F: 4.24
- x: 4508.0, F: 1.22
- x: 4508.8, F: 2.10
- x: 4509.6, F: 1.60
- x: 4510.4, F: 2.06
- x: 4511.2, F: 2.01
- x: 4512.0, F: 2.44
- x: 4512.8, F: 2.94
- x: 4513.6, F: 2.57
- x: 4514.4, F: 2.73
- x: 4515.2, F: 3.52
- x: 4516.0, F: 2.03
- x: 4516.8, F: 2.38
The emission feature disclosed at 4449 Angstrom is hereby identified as Hgamma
